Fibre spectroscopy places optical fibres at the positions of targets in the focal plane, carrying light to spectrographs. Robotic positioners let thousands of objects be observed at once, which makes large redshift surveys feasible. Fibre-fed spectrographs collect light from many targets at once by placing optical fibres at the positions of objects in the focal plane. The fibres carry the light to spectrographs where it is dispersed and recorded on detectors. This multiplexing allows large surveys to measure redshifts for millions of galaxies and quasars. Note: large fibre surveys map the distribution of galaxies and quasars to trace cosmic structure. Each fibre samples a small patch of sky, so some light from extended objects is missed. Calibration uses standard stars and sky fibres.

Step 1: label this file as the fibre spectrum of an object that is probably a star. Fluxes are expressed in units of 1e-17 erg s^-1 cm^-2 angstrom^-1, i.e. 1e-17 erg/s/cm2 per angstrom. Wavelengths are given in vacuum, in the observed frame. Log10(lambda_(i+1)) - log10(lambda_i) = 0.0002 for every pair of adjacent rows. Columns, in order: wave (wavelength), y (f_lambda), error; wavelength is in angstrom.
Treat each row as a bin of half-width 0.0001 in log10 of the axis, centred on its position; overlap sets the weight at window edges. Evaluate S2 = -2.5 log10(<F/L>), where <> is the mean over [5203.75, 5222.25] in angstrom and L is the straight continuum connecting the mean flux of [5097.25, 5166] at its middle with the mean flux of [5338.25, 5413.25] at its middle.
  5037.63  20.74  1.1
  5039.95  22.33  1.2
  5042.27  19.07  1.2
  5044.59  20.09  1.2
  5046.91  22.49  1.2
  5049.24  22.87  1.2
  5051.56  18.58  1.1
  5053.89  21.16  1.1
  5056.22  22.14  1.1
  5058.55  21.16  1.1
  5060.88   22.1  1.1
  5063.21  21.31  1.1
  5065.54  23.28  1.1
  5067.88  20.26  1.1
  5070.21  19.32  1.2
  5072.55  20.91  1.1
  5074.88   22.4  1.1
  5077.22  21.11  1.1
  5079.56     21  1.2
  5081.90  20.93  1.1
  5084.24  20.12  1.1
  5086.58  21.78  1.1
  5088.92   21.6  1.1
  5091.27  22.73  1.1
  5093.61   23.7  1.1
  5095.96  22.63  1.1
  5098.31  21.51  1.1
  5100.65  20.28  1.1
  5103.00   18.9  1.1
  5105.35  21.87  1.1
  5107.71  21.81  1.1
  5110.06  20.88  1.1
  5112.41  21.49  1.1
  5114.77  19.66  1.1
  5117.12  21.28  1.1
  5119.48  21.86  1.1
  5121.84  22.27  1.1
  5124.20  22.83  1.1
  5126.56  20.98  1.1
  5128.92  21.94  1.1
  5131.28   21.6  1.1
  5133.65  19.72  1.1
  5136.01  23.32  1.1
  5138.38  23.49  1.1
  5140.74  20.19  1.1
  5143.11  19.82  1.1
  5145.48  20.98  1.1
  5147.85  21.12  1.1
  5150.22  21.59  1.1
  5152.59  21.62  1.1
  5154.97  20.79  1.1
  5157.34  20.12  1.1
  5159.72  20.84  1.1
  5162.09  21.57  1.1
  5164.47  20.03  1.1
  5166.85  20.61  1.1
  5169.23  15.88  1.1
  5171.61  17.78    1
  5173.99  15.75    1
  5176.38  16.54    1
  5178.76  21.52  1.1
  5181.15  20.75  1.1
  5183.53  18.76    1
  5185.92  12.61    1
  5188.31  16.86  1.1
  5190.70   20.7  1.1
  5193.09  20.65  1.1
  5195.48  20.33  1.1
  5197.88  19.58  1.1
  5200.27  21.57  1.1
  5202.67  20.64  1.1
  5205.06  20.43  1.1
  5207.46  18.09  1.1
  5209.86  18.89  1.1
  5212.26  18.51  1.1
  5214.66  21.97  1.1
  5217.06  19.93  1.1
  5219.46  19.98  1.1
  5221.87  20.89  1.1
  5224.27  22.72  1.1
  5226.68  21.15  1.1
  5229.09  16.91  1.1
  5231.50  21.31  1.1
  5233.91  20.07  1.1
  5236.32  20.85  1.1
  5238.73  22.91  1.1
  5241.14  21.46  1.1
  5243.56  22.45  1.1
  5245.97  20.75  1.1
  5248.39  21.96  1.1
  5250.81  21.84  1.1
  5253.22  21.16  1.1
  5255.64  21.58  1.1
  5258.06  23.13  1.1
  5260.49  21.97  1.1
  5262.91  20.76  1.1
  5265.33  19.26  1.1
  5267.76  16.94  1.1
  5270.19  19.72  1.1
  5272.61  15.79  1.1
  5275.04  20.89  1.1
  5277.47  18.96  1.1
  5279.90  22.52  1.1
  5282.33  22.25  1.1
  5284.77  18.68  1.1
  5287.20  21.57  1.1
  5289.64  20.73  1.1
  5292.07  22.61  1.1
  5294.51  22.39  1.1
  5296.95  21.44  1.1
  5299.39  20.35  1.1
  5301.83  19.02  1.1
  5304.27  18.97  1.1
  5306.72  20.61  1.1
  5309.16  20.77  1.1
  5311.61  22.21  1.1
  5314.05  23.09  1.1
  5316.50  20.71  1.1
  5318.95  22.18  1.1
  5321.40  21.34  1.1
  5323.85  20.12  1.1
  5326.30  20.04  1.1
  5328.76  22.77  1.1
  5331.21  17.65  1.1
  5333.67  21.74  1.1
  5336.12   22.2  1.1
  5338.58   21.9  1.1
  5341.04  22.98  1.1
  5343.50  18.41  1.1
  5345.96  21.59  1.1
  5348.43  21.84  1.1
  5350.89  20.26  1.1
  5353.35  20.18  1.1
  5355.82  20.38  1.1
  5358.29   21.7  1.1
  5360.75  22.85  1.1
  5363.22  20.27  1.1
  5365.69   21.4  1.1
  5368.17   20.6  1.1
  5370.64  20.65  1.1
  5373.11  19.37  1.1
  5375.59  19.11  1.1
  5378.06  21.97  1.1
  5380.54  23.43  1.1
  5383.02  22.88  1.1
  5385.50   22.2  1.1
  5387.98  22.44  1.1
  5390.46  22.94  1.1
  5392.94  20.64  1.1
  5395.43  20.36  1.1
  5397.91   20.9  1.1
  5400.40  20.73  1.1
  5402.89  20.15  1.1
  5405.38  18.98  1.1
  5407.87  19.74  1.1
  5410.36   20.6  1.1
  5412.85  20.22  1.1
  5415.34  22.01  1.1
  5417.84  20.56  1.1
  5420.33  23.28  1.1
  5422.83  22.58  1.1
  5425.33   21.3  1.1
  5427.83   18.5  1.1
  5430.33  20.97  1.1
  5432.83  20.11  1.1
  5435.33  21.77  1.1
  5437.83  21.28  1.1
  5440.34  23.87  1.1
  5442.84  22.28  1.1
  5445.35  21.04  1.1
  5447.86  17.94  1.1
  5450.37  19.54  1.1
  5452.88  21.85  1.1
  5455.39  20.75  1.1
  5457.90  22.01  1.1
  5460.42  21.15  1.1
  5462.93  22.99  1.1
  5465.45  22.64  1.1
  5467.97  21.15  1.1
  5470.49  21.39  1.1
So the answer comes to 0.071 mag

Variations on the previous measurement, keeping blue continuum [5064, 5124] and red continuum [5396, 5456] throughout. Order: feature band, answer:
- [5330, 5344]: 0.00 mag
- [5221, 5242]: 0.01 mag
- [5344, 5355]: 0.01 mag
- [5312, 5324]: -0.03 mag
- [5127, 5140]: -0.03 mag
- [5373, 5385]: -0.03 mag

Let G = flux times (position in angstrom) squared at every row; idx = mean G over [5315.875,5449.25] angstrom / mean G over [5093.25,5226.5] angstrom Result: 1.1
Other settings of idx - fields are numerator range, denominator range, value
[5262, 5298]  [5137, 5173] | 1.04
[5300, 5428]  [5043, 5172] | 1.10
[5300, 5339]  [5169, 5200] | 1.19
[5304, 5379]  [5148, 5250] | 1.11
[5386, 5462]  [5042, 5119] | 1.13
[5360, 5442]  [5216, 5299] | 1.07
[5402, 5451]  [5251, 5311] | 1.07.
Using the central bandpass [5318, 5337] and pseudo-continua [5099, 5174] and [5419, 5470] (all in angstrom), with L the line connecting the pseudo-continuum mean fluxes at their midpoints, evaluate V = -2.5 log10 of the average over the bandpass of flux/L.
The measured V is 0.01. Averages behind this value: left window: 20.8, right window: 21.3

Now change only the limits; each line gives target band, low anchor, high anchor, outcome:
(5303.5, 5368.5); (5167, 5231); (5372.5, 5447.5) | -0.03 mag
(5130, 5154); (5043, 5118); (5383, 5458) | 0.00 mag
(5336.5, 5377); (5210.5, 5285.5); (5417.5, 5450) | 0.00 mag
